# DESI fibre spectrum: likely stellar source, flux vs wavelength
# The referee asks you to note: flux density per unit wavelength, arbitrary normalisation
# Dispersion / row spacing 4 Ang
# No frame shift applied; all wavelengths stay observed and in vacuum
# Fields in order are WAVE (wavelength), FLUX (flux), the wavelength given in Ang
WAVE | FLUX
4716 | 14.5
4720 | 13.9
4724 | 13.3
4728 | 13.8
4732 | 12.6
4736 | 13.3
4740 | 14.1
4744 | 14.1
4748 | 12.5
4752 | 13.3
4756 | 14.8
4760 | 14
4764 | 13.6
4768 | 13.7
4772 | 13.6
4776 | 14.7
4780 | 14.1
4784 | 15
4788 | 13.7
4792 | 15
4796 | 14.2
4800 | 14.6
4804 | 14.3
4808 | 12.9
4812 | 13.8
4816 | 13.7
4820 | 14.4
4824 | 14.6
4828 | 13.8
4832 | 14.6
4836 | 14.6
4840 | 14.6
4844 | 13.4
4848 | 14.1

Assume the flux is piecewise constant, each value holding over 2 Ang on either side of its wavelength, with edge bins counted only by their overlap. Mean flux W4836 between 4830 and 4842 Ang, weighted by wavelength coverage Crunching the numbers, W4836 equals 14.6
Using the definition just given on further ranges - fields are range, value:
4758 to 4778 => 13.9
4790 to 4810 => 14.2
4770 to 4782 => 14.1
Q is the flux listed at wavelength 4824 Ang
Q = 14.6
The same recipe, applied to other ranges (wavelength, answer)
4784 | 15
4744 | 14.1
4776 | 14.7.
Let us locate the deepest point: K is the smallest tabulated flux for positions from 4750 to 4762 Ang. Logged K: 13.3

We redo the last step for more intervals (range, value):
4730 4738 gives 12.6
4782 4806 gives 13.7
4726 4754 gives 12.5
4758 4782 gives 13.6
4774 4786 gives 14.1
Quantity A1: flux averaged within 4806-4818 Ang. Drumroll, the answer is 13.5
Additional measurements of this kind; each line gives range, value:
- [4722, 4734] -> 13.2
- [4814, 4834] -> 14.2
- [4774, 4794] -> 14.5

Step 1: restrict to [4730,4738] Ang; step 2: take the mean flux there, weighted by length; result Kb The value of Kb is 12.9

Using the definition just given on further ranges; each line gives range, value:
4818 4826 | 14.5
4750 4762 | 14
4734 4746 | 13.8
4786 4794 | 14.3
